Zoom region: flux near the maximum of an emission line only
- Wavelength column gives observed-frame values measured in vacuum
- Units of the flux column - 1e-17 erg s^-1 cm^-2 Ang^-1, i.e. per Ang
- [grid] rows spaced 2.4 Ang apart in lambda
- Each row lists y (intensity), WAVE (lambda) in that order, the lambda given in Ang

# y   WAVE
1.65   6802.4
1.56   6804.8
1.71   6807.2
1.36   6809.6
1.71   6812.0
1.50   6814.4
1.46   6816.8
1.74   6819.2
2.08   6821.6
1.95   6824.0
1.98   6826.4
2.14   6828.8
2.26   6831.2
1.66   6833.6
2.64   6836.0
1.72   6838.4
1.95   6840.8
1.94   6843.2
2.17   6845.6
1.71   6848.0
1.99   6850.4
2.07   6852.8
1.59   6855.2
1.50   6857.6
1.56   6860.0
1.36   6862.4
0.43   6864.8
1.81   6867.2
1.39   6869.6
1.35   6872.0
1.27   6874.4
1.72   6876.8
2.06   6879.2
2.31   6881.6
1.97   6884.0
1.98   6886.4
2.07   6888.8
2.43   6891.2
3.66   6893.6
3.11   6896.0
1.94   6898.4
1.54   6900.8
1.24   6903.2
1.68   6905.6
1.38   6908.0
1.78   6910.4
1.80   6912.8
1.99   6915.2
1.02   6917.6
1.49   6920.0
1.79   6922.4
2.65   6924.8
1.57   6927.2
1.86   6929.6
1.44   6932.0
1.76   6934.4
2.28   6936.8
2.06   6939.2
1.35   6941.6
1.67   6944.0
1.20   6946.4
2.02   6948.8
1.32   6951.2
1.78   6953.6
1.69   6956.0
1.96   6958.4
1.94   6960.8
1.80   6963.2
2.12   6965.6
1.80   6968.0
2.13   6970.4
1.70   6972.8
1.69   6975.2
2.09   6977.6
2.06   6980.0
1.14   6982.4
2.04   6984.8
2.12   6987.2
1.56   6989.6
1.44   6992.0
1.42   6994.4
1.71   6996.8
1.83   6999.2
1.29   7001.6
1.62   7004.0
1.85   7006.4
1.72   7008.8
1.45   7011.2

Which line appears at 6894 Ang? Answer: [O III] 5007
